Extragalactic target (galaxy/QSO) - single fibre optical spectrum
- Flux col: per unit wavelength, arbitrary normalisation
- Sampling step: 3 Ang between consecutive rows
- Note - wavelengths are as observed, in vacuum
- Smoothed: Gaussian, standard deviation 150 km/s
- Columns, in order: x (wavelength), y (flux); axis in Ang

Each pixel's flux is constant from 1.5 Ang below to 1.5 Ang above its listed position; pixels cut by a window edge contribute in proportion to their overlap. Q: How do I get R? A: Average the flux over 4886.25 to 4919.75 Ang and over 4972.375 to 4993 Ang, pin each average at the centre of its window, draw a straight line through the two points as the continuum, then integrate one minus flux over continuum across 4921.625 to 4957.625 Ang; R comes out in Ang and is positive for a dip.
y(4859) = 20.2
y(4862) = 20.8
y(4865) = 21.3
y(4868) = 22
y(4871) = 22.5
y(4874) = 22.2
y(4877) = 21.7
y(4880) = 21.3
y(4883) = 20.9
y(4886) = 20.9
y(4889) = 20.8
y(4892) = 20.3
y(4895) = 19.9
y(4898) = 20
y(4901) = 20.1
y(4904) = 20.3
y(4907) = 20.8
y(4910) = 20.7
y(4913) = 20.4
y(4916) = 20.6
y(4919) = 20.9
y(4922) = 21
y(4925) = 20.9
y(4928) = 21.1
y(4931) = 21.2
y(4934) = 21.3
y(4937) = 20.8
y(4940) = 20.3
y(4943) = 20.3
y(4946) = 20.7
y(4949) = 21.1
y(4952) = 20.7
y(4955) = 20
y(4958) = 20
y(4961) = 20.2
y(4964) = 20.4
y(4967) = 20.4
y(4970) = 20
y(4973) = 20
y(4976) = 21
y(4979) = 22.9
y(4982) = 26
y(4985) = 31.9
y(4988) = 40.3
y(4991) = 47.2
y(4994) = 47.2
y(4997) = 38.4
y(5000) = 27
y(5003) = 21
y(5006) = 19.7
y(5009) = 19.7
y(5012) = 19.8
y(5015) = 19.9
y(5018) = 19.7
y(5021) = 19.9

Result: 6.2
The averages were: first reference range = 20.4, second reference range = 30.7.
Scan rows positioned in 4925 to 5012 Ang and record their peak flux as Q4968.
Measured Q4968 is 47.2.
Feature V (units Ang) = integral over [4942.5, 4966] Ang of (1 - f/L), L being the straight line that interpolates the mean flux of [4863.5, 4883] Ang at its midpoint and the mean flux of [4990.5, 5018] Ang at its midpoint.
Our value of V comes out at 4.6 Ang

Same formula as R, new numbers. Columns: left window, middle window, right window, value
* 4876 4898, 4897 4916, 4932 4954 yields 0.31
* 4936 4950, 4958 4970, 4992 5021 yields 1.13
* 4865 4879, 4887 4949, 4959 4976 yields 1.51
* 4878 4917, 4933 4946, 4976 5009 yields 2.35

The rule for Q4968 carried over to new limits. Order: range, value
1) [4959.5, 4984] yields 26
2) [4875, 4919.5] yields 21.7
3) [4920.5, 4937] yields 21.3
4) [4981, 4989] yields 40.3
